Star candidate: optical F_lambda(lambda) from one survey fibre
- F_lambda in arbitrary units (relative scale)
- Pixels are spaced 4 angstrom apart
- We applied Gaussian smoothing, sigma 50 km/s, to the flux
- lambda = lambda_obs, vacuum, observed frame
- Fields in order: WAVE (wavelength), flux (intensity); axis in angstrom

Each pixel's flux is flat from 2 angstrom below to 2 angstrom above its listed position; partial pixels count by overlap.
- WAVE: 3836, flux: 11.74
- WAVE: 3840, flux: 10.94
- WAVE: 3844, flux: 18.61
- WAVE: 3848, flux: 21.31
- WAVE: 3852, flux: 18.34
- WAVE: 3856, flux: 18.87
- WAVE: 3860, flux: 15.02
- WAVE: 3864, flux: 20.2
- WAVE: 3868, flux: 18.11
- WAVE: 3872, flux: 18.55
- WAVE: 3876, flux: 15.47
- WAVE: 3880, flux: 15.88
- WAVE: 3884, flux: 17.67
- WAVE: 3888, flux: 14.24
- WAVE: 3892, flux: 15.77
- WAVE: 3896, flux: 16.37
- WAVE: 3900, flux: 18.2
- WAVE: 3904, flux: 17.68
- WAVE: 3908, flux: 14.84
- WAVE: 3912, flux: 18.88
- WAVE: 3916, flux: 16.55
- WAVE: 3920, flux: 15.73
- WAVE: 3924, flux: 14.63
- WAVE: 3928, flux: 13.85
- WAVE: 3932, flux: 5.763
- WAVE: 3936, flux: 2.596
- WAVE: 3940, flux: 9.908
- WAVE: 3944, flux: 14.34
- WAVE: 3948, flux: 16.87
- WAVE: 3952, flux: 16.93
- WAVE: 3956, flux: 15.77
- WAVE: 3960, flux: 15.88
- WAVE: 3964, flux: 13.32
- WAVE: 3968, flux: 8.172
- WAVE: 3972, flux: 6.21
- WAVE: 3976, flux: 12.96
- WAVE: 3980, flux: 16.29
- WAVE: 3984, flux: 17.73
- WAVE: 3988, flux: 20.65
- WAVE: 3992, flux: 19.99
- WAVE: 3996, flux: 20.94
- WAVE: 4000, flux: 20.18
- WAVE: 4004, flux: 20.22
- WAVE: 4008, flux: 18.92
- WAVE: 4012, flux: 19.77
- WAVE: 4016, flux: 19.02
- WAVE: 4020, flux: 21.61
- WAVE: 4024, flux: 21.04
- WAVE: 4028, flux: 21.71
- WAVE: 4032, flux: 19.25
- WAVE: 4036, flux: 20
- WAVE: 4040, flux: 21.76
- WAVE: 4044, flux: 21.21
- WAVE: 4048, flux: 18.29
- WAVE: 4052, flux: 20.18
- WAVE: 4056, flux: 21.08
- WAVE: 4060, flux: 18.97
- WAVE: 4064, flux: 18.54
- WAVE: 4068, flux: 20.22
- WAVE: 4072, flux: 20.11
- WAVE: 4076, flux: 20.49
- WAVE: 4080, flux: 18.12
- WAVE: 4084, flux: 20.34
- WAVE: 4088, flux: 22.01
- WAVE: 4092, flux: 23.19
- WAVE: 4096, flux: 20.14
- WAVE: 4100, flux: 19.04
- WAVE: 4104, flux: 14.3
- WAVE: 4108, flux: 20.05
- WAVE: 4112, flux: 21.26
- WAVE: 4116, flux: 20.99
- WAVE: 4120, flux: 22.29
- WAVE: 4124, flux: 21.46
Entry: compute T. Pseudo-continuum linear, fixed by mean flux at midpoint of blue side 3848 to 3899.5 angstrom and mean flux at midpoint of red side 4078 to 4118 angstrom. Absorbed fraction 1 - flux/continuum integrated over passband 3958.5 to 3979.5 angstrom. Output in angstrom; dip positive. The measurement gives 7.80 angstrom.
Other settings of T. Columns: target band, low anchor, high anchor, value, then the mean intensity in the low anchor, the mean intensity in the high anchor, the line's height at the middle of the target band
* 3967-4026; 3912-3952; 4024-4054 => -0.7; 12.8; 20.4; 17.4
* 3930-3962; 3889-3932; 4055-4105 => 8.4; 15.7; 19.8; 16.6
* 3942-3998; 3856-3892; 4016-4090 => 9.9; 16.9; 20.2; 18.7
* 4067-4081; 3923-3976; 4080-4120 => -0.8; 11.9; 20.2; 18.7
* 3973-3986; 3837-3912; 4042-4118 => 2.5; 17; 19.9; 18.5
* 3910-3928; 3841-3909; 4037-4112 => 1.7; 17.3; 19.9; 17.9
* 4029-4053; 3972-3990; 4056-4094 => -2.0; 15.7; 20.3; 18.6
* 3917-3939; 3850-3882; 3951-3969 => 6.6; 17.6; 14.2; 15.3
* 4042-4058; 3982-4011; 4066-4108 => -0.3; 19.8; 19.8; 19.8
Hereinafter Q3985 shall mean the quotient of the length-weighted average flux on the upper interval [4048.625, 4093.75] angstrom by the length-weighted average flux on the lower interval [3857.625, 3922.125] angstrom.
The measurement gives 1.20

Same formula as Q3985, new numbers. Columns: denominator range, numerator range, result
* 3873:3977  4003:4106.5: 1.42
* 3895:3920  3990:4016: 1.17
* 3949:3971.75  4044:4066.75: 1.45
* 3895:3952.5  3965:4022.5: 1.23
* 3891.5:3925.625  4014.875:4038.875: 1.24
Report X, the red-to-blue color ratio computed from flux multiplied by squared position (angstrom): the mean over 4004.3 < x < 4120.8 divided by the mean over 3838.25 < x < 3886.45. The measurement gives 1.28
